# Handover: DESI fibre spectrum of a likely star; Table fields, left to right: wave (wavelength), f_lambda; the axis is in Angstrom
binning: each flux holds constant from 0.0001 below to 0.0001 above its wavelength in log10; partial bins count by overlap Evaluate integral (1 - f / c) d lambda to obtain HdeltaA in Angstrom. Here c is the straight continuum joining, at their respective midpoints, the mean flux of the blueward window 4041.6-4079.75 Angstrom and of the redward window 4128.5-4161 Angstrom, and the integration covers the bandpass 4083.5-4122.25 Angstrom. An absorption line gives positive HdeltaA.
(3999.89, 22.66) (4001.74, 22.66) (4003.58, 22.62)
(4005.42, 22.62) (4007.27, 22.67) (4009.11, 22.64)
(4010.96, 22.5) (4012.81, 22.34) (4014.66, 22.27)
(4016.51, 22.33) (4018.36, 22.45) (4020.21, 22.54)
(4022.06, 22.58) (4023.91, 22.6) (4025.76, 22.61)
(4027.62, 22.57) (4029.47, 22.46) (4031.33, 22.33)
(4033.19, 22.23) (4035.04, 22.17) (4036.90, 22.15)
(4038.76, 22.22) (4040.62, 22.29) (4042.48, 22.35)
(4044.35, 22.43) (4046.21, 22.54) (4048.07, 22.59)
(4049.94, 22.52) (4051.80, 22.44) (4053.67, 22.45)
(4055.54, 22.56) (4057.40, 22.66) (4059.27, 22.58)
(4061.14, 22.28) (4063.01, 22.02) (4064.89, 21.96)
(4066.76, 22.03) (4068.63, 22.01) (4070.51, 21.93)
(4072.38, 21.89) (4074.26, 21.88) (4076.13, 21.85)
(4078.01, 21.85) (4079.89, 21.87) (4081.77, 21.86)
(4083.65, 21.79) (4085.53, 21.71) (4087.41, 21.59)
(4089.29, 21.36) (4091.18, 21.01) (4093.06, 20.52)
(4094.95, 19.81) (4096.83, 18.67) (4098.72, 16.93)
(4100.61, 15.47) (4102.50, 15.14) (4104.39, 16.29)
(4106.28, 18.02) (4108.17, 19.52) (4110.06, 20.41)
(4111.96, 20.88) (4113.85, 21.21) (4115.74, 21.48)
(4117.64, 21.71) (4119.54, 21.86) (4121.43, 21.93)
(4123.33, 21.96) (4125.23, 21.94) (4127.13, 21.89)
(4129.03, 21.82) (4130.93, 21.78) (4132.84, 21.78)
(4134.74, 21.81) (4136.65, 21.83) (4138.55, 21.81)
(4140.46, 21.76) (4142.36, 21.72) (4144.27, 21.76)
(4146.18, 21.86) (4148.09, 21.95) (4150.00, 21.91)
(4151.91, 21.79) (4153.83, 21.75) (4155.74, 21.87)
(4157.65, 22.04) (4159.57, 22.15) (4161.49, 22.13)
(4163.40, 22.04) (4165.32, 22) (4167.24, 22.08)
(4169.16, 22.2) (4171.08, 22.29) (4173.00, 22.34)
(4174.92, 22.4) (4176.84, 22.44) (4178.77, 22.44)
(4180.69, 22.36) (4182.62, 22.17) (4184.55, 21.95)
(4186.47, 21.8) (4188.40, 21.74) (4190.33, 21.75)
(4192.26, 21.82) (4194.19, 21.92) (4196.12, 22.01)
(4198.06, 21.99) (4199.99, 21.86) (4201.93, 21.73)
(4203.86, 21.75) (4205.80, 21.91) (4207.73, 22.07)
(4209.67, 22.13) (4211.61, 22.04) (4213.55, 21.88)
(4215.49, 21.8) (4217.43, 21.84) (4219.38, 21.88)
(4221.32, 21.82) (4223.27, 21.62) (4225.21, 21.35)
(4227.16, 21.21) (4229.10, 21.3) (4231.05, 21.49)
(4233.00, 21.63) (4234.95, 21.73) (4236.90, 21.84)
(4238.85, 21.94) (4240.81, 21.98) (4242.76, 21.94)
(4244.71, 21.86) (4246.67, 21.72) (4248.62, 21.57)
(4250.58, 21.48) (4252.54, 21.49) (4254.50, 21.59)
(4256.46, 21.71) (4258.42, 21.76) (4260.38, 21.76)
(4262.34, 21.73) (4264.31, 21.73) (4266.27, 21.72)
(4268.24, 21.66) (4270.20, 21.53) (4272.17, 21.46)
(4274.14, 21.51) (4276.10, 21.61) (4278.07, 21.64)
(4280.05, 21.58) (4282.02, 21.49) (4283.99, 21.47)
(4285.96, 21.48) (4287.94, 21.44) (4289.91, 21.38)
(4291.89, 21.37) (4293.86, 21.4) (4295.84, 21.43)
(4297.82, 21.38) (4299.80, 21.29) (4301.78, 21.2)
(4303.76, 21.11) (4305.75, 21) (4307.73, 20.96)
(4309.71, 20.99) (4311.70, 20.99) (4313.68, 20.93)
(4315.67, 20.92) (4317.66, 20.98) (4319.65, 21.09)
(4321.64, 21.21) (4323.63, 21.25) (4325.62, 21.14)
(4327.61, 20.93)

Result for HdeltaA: 3.9 Angstrom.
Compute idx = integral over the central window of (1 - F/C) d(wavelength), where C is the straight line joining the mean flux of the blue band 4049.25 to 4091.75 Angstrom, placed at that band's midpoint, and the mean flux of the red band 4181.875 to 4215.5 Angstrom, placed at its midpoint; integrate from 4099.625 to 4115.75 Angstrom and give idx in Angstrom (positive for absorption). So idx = 2.5 Angstrom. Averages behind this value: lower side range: 22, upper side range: 21.9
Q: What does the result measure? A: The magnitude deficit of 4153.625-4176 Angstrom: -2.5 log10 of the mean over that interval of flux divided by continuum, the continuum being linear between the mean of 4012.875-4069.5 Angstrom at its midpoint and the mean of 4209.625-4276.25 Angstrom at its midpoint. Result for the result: -0.01 mag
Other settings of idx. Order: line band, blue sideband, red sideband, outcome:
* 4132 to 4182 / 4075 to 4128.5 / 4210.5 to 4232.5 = -2.49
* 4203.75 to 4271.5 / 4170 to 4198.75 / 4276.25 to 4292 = 0.13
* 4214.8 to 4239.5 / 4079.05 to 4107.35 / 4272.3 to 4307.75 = -1.04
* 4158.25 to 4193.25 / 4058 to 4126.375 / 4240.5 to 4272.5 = -1.45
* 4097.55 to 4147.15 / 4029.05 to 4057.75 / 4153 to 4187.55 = 3.74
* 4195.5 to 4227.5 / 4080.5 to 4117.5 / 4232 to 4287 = -1.13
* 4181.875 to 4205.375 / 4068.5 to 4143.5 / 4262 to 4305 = -0.82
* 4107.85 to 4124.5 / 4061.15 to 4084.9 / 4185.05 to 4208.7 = 0.46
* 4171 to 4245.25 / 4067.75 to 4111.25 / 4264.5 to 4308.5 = -3.49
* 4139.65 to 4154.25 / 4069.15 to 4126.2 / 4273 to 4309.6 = -0.78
